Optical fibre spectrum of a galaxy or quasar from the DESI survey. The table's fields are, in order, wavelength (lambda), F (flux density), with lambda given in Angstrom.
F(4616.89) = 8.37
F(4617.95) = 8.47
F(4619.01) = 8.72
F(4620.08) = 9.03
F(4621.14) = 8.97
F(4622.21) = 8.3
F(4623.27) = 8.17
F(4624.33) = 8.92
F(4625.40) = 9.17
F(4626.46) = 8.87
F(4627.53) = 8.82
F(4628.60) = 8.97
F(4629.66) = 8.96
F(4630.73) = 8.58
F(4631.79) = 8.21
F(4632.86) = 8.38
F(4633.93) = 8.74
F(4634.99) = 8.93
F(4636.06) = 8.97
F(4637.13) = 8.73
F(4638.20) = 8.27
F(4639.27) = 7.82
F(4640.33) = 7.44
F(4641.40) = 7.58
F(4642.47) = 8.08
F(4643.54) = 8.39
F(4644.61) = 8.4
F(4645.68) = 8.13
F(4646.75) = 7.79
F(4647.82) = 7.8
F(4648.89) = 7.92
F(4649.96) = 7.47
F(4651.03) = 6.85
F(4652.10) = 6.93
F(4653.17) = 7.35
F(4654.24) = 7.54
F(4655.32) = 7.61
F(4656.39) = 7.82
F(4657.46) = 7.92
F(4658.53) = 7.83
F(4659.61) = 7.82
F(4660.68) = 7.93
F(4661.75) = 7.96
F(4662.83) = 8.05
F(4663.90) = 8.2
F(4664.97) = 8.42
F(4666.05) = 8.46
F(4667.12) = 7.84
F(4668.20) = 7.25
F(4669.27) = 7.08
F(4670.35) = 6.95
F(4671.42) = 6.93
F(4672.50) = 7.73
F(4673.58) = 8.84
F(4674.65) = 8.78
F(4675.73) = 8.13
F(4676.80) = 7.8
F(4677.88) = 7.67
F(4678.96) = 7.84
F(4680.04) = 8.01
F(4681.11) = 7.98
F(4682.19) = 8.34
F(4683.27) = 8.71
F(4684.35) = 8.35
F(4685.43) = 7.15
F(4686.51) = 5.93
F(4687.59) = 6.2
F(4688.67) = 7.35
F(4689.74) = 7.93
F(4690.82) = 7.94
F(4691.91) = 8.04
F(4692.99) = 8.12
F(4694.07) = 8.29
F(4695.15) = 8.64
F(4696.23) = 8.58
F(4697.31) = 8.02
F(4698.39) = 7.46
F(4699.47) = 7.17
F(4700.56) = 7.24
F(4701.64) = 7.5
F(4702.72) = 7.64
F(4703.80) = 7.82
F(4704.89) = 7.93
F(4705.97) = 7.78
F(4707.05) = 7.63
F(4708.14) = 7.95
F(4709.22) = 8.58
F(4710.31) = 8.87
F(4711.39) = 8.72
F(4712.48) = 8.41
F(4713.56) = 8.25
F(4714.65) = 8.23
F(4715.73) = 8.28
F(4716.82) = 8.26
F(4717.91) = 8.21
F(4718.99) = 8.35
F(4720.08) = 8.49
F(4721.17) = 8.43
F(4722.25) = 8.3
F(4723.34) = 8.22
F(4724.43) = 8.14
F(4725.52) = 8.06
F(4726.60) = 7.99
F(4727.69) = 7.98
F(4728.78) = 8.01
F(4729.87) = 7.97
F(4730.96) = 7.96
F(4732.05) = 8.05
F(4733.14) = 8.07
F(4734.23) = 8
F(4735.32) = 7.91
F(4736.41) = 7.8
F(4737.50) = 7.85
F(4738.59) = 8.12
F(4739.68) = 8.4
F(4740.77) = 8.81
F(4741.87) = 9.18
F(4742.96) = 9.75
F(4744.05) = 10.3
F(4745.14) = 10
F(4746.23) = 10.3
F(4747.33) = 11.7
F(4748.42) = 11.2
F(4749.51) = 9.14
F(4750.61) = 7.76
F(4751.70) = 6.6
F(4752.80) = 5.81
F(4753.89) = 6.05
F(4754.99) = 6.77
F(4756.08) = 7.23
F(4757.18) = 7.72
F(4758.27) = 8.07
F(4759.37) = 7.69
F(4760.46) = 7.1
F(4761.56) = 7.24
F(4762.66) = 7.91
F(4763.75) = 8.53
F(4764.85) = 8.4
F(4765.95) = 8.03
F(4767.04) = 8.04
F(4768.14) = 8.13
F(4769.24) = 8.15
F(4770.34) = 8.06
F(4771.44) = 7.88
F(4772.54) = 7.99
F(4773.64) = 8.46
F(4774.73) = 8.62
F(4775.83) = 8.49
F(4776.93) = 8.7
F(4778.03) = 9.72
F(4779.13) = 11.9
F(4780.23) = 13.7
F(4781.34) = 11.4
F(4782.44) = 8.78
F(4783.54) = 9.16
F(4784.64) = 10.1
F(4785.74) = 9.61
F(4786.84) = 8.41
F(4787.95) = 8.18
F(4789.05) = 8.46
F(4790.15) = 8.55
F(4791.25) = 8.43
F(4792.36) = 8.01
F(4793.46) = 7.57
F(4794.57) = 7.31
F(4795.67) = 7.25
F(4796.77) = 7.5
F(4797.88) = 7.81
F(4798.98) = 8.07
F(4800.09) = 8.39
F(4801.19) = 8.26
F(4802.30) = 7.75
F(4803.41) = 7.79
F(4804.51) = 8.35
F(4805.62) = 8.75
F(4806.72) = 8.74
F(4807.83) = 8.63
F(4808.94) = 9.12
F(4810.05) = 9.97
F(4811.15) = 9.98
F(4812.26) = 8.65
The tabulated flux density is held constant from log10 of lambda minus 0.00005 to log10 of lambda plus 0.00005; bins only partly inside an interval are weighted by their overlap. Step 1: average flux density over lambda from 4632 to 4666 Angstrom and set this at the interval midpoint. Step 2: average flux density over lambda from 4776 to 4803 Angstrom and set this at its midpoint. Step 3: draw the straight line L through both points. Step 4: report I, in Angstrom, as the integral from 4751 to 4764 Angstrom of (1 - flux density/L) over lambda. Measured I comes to 2.2 Angstrom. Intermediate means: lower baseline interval 7.98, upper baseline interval 8.86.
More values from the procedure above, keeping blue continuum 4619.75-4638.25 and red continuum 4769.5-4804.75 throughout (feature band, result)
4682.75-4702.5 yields 2.3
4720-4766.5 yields 2.4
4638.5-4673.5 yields 3.9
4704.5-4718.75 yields 0.8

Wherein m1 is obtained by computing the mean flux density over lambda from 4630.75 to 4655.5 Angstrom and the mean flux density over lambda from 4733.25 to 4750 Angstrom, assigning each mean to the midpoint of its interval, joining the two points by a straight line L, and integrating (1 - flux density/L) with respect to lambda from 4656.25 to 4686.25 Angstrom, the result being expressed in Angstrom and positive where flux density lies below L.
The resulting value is 1.55 Angstrom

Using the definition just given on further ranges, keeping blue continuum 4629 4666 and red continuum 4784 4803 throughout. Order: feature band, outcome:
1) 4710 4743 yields -0.55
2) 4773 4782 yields -2.08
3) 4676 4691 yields 0.78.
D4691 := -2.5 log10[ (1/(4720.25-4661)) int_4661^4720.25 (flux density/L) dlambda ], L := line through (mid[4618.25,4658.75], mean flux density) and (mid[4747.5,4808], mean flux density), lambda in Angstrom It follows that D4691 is 0.05 mag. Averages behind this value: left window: 8.22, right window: 8.39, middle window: 7.93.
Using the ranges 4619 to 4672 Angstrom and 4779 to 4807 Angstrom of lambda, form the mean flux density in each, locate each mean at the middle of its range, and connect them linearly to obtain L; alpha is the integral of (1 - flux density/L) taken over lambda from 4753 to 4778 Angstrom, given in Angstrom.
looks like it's 2.11 Angstrom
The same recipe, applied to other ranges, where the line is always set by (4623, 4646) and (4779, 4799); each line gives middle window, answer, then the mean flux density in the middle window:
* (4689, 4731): 2.95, 8.09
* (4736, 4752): -0.70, 9.18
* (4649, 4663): 1.52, 7.62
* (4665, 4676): 0.98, 7.82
